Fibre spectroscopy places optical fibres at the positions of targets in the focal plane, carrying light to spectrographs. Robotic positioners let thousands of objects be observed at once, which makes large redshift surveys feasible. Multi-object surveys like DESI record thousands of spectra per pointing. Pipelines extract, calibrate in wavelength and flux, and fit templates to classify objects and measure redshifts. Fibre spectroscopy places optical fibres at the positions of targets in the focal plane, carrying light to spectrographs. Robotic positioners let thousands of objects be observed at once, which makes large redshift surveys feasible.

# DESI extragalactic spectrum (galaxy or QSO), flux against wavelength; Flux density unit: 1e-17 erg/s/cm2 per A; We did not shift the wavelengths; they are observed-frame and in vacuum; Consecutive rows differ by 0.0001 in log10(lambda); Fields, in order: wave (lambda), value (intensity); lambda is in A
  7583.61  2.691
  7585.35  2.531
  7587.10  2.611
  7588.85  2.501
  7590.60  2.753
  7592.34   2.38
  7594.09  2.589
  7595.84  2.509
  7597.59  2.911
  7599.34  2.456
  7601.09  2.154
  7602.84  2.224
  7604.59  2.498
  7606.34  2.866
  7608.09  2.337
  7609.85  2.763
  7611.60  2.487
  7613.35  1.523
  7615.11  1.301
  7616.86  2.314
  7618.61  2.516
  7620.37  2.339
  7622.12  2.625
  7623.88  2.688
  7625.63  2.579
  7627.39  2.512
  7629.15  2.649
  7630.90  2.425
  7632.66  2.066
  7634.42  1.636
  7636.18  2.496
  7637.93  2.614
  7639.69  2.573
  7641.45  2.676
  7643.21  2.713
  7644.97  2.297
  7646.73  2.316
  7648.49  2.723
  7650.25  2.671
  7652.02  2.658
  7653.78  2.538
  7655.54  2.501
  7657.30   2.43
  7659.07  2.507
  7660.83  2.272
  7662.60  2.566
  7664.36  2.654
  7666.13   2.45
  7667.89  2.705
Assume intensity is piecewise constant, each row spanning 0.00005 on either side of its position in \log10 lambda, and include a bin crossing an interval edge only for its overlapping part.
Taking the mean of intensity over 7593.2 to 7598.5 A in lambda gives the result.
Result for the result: 2.67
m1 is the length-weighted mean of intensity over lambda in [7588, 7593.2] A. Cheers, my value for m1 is 2.55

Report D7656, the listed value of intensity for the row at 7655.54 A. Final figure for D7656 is 2.501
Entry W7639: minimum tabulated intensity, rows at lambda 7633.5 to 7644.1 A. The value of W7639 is 1.636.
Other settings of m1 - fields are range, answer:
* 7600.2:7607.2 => 2.44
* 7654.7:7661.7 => 2.43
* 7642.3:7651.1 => 2.54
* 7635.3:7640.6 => 2.56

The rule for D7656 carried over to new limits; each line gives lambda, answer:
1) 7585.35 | 2.531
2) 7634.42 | 1.636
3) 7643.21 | 2.713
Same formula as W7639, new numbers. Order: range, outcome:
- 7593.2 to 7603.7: 2.154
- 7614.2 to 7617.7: 1.301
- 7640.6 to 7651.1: 2.297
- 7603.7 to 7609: 2.337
